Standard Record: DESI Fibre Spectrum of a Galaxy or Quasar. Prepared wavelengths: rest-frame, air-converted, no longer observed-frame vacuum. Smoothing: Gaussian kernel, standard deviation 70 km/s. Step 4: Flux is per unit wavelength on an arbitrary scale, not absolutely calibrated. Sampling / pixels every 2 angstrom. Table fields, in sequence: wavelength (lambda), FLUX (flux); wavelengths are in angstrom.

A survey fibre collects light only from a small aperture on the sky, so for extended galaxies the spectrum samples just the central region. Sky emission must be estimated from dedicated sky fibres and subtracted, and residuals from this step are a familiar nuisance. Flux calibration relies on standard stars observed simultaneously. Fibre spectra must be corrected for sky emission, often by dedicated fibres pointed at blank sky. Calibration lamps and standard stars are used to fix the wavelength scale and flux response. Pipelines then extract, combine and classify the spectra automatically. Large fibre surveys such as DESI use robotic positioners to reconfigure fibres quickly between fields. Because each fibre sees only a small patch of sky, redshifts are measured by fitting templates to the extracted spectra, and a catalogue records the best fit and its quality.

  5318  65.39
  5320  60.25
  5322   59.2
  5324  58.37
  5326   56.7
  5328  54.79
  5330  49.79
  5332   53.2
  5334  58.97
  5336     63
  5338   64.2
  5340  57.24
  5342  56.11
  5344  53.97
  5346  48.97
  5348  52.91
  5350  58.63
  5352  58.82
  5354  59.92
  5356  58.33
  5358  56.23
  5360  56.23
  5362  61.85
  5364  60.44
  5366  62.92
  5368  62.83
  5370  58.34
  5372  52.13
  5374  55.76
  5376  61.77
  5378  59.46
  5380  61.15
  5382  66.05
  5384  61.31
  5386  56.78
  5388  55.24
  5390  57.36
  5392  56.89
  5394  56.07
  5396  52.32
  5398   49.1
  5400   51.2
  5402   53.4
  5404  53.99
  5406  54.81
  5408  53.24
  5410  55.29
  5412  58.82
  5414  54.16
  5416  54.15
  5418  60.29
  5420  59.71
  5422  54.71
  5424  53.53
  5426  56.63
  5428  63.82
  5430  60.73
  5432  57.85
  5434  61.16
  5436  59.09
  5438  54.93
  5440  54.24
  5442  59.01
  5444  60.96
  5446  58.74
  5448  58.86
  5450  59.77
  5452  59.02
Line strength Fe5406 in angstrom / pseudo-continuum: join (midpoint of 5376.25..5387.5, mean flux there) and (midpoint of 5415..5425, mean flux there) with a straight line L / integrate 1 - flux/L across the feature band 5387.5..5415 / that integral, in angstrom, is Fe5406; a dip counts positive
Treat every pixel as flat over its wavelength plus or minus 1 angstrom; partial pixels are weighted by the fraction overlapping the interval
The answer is 2.0 angstrom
